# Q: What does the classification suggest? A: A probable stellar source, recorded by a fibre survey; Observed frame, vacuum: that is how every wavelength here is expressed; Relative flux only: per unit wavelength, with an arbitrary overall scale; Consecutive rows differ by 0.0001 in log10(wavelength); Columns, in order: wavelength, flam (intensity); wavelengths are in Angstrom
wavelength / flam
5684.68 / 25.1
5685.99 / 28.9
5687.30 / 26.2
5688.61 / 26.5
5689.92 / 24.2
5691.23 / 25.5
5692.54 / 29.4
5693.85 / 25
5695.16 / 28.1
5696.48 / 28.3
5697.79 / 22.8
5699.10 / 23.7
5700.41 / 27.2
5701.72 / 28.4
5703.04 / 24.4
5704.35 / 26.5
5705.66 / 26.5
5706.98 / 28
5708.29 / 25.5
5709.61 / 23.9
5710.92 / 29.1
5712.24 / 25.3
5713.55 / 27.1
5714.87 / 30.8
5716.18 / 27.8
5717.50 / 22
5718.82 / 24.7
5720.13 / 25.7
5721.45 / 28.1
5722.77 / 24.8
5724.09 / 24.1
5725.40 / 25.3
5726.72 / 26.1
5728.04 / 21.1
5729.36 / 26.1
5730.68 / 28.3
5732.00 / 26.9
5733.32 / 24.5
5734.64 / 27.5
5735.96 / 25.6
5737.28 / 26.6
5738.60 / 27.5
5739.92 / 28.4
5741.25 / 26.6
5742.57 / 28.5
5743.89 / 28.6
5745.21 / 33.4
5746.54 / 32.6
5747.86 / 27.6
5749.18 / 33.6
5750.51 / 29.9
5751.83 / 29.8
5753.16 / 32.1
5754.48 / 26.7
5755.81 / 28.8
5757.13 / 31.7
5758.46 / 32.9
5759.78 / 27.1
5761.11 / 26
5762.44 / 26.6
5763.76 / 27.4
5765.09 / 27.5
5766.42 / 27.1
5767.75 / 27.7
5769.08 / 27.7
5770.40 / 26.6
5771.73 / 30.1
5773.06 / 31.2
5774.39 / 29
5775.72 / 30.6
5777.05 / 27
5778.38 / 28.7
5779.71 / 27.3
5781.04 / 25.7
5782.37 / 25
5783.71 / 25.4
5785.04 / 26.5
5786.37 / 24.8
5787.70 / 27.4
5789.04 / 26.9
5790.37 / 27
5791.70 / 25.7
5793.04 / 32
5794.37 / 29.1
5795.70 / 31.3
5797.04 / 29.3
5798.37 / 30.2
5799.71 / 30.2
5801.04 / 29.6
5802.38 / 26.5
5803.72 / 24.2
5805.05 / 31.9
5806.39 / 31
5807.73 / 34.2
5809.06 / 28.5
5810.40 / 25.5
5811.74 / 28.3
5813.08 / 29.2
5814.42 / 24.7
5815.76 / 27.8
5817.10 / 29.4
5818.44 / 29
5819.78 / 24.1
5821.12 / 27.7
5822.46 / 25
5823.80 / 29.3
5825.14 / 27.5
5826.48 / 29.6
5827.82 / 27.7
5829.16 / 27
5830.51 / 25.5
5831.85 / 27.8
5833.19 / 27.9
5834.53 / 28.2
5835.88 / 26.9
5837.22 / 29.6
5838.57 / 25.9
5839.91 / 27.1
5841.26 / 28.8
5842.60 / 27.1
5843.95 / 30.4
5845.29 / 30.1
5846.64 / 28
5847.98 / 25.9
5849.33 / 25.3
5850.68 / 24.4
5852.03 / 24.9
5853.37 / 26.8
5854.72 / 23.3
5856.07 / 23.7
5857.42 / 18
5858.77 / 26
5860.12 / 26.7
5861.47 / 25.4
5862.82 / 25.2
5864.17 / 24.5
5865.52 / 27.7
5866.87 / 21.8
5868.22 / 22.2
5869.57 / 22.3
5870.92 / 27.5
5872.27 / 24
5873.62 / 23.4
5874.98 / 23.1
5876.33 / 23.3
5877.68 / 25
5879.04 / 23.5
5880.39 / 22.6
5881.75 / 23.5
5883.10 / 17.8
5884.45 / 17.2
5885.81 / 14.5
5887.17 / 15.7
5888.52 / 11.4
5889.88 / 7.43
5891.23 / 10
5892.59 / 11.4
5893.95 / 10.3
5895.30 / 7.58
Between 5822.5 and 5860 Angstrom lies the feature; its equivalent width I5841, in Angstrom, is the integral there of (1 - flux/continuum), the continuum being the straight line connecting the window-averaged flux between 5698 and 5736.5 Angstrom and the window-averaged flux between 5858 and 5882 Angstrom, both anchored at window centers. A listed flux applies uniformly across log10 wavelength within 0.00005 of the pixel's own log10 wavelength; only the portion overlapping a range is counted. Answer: -3.2 Angstrom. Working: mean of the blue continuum 26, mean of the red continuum 24.3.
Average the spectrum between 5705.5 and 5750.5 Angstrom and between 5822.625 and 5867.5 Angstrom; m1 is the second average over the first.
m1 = 0.98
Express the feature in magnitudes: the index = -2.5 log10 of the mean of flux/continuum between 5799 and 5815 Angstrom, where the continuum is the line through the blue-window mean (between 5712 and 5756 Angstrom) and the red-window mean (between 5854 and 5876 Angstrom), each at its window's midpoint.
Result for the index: -0.13 mag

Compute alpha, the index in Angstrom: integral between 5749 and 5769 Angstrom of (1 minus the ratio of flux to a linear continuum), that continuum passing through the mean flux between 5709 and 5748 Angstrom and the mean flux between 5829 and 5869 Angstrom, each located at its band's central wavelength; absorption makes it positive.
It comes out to -1.67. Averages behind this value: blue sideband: 26.8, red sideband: 26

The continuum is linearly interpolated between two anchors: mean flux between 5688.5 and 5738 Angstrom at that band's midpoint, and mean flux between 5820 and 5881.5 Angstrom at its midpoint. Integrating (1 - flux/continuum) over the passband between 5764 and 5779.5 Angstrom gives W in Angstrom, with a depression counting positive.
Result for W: -1.45 Angstrom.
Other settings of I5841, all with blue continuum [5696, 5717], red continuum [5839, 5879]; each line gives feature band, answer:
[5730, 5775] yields -4.2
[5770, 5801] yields -2.8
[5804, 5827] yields -2.4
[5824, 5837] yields -1.1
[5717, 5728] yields 0.6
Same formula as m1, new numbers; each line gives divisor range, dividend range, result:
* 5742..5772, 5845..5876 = 0.85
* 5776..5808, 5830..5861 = 0.94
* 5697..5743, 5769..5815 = 1.08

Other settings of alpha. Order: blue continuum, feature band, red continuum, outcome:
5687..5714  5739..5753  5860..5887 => -2.5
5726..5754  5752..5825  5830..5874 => -2.8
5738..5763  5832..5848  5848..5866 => -1.6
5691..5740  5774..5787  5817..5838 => 0.0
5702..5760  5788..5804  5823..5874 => -1.1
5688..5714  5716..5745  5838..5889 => -0.4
